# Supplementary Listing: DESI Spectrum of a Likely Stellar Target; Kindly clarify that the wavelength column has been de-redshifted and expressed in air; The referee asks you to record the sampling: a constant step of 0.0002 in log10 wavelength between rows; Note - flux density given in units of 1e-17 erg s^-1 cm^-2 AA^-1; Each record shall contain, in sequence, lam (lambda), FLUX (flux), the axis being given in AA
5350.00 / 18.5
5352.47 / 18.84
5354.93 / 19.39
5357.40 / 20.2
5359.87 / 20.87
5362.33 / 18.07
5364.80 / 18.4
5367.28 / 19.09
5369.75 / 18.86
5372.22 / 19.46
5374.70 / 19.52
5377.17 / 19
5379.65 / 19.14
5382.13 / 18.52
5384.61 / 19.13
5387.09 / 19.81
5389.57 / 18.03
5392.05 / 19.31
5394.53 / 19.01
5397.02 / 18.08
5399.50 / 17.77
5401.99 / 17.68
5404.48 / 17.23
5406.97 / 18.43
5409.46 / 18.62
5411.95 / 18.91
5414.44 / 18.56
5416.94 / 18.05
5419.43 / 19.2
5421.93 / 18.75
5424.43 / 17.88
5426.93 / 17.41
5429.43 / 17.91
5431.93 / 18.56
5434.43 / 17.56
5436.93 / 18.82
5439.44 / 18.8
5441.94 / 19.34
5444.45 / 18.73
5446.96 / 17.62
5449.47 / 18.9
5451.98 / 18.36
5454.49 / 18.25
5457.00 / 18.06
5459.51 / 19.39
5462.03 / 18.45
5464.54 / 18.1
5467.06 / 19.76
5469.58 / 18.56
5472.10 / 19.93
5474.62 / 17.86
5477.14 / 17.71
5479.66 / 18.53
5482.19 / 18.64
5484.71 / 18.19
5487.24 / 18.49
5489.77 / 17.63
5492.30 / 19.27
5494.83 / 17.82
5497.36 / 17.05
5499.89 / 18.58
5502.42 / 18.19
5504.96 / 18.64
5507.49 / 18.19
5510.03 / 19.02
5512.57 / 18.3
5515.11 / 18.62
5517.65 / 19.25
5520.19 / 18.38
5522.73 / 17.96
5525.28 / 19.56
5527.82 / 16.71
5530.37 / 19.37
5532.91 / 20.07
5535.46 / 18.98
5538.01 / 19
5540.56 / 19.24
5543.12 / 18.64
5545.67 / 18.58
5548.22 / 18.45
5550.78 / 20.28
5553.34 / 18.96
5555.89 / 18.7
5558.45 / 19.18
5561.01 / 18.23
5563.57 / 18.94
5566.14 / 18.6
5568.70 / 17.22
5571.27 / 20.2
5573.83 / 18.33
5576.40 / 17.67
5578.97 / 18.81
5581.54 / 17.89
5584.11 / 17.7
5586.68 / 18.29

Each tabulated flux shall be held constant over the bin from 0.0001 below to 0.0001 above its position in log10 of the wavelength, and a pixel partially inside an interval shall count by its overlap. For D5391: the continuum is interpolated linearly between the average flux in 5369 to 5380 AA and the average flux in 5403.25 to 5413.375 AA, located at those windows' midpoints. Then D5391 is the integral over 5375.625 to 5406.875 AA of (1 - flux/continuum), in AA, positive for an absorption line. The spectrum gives 0.3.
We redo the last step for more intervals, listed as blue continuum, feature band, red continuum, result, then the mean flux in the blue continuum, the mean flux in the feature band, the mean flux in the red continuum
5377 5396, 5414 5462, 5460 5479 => 0.9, 19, 18.4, 18.7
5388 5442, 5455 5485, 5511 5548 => -0.1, 18.3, 18.6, 18.8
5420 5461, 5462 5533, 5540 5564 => 0.7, 18.4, 18.5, 18.9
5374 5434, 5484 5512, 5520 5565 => 0.7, 18.5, 18.3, 18.9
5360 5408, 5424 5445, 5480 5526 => 0.3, 18.7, 18.3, 18.4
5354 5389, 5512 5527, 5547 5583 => 0.1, 19.2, 18.6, 18.7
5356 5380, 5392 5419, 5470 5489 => 1.0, 19.3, 18.3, 18.5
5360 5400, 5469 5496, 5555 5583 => 0.4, 18.9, 18.4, 18.5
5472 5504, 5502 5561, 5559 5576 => -1.2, 18.2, 18.8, 18.6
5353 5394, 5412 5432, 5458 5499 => 0.6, 19.2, 18.3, 18.5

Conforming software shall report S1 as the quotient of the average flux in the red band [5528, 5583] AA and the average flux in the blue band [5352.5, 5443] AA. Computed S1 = 1.0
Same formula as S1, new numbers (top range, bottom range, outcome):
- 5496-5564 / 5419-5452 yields 1.02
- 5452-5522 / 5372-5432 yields 1.00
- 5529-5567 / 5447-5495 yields 1.03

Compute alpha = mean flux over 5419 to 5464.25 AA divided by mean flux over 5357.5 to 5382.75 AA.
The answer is 0.96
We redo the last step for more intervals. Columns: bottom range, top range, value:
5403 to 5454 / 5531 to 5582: 1.02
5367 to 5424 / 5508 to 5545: 1.00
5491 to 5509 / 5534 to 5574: 1.03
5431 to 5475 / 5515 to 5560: 1.01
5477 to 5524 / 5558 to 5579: 1.01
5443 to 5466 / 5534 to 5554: 1.03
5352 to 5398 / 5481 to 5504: 0.95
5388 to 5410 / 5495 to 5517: 1.00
